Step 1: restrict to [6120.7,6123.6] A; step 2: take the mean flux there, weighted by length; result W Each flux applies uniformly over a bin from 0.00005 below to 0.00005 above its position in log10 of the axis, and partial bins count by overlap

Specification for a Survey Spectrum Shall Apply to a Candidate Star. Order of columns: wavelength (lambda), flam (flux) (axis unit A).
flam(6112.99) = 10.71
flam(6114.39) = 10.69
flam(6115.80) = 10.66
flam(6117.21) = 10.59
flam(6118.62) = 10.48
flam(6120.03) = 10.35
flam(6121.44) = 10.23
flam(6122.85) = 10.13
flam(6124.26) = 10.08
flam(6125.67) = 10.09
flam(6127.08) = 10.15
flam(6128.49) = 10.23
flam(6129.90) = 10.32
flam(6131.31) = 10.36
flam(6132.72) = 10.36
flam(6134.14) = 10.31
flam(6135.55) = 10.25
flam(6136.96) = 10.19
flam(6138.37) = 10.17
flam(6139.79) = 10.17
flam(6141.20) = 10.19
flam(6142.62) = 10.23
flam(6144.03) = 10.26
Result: 10.2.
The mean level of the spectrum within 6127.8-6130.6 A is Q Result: 10.3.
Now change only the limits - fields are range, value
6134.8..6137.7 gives 10.3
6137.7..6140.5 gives 10.2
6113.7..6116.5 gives 10.7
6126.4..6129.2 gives 10.2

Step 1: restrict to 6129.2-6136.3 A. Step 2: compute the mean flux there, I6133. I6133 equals 10.3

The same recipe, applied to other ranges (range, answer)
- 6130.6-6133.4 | 10.4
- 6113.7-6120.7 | 10.5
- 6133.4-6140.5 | 10.2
